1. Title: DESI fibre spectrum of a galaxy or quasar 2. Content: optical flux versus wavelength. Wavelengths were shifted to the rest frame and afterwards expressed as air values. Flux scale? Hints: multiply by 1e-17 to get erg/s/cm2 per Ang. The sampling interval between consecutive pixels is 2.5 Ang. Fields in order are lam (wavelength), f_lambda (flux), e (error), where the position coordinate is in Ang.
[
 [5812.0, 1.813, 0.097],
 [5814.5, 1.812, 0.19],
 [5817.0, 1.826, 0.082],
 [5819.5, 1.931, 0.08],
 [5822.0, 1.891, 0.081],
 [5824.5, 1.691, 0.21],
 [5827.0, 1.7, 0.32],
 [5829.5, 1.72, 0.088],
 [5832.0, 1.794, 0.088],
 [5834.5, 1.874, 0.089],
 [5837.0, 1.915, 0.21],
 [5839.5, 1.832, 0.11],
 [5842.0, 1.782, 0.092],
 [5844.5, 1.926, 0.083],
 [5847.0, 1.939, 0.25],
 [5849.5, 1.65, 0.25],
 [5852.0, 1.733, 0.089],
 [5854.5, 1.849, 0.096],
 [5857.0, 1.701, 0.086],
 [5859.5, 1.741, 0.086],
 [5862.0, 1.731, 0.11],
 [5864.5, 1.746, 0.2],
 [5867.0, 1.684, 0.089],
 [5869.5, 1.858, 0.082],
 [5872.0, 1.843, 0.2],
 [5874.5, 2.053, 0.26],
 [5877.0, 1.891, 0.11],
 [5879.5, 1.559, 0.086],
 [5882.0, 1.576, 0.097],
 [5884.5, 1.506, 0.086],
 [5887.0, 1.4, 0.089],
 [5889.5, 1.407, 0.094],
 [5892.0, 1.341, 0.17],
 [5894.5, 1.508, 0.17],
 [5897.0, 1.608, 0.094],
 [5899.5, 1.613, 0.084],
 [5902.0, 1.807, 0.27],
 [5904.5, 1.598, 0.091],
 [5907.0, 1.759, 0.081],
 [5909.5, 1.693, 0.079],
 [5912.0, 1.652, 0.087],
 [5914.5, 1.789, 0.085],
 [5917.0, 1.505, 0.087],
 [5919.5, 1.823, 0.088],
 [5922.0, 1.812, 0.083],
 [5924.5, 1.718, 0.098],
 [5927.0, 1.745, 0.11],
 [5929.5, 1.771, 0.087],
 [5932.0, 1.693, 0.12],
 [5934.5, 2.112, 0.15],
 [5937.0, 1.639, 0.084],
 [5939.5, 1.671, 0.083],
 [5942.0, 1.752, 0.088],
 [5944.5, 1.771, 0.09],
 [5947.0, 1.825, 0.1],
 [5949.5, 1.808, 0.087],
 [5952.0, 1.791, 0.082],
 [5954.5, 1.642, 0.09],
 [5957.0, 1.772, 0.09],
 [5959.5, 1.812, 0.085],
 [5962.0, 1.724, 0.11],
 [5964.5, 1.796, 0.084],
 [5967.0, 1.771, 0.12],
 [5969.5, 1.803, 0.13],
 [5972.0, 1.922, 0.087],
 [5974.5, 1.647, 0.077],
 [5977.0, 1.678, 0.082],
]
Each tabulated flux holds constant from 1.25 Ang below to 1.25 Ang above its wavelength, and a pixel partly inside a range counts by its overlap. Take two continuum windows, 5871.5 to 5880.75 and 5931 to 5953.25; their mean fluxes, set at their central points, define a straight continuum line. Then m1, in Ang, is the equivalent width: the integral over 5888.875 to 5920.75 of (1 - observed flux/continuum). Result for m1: 3.3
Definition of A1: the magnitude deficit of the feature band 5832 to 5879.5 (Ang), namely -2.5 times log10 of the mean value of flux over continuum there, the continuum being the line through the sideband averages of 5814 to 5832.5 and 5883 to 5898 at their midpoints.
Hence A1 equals -0.11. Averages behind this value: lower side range 1.8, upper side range 1.46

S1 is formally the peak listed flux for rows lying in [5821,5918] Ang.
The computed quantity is 2.053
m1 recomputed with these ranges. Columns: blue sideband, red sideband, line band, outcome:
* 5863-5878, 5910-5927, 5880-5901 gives 3.40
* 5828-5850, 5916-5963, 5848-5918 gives 4.91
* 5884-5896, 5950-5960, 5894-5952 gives -4.94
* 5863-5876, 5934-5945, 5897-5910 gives 0.84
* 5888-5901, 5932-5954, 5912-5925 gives -0.65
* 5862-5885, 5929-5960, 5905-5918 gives 0.63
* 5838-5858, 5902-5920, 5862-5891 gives 1.18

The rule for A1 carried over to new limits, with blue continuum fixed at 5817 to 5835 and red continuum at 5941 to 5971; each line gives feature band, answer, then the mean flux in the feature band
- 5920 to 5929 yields 0.009 mag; 1.76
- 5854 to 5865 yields 0.027 mag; 1.75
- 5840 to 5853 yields -0.008 mag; 1.81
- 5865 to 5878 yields -0.041 mag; 1.86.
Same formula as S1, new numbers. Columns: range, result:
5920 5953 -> 2.112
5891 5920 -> 1.823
